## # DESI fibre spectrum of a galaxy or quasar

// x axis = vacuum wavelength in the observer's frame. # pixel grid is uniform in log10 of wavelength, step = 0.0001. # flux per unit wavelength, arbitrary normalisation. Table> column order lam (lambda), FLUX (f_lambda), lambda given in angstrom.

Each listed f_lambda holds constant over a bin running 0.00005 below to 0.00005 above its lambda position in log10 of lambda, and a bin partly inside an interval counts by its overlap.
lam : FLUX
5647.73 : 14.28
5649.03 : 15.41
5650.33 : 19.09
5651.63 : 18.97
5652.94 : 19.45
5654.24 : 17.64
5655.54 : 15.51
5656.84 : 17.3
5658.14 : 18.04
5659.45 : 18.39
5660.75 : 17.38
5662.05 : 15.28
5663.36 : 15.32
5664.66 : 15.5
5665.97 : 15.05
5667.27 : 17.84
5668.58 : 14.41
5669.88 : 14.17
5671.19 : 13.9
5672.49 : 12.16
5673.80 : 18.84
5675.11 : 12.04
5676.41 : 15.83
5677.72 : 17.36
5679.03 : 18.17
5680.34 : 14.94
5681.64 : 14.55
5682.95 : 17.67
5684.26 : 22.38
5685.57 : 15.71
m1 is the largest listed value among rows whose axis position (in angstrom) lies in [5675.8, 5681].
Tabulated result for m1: 18.17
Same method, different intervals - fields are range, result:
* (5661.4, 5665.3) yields 15.5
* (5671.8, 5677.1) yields 18.84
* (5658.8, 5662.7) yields 18.39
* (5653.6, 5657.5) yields 17.64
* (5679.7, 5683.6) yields 17.67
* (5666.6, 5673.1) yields 17.84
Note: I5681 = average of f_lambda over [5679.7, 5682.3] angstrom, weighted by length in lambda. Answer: 14.8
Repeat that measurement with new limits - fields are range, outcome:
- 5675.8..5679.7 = 17.1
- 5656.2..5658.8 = 17.6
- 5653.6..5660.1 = 17.4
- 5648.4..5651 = 17.3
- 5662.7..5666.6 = 15.3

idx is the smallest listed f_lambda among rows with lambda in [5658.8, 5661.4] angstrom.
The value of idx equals 17.38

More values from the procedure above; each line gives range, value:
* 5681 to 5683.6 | 14.55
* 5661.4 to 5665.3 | 15.28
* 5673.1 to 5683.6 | 12.04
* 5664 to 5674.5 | 12.16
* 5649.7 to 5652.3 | 18.97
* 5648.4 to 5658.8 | 15.41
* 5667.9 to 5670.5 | 14.17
